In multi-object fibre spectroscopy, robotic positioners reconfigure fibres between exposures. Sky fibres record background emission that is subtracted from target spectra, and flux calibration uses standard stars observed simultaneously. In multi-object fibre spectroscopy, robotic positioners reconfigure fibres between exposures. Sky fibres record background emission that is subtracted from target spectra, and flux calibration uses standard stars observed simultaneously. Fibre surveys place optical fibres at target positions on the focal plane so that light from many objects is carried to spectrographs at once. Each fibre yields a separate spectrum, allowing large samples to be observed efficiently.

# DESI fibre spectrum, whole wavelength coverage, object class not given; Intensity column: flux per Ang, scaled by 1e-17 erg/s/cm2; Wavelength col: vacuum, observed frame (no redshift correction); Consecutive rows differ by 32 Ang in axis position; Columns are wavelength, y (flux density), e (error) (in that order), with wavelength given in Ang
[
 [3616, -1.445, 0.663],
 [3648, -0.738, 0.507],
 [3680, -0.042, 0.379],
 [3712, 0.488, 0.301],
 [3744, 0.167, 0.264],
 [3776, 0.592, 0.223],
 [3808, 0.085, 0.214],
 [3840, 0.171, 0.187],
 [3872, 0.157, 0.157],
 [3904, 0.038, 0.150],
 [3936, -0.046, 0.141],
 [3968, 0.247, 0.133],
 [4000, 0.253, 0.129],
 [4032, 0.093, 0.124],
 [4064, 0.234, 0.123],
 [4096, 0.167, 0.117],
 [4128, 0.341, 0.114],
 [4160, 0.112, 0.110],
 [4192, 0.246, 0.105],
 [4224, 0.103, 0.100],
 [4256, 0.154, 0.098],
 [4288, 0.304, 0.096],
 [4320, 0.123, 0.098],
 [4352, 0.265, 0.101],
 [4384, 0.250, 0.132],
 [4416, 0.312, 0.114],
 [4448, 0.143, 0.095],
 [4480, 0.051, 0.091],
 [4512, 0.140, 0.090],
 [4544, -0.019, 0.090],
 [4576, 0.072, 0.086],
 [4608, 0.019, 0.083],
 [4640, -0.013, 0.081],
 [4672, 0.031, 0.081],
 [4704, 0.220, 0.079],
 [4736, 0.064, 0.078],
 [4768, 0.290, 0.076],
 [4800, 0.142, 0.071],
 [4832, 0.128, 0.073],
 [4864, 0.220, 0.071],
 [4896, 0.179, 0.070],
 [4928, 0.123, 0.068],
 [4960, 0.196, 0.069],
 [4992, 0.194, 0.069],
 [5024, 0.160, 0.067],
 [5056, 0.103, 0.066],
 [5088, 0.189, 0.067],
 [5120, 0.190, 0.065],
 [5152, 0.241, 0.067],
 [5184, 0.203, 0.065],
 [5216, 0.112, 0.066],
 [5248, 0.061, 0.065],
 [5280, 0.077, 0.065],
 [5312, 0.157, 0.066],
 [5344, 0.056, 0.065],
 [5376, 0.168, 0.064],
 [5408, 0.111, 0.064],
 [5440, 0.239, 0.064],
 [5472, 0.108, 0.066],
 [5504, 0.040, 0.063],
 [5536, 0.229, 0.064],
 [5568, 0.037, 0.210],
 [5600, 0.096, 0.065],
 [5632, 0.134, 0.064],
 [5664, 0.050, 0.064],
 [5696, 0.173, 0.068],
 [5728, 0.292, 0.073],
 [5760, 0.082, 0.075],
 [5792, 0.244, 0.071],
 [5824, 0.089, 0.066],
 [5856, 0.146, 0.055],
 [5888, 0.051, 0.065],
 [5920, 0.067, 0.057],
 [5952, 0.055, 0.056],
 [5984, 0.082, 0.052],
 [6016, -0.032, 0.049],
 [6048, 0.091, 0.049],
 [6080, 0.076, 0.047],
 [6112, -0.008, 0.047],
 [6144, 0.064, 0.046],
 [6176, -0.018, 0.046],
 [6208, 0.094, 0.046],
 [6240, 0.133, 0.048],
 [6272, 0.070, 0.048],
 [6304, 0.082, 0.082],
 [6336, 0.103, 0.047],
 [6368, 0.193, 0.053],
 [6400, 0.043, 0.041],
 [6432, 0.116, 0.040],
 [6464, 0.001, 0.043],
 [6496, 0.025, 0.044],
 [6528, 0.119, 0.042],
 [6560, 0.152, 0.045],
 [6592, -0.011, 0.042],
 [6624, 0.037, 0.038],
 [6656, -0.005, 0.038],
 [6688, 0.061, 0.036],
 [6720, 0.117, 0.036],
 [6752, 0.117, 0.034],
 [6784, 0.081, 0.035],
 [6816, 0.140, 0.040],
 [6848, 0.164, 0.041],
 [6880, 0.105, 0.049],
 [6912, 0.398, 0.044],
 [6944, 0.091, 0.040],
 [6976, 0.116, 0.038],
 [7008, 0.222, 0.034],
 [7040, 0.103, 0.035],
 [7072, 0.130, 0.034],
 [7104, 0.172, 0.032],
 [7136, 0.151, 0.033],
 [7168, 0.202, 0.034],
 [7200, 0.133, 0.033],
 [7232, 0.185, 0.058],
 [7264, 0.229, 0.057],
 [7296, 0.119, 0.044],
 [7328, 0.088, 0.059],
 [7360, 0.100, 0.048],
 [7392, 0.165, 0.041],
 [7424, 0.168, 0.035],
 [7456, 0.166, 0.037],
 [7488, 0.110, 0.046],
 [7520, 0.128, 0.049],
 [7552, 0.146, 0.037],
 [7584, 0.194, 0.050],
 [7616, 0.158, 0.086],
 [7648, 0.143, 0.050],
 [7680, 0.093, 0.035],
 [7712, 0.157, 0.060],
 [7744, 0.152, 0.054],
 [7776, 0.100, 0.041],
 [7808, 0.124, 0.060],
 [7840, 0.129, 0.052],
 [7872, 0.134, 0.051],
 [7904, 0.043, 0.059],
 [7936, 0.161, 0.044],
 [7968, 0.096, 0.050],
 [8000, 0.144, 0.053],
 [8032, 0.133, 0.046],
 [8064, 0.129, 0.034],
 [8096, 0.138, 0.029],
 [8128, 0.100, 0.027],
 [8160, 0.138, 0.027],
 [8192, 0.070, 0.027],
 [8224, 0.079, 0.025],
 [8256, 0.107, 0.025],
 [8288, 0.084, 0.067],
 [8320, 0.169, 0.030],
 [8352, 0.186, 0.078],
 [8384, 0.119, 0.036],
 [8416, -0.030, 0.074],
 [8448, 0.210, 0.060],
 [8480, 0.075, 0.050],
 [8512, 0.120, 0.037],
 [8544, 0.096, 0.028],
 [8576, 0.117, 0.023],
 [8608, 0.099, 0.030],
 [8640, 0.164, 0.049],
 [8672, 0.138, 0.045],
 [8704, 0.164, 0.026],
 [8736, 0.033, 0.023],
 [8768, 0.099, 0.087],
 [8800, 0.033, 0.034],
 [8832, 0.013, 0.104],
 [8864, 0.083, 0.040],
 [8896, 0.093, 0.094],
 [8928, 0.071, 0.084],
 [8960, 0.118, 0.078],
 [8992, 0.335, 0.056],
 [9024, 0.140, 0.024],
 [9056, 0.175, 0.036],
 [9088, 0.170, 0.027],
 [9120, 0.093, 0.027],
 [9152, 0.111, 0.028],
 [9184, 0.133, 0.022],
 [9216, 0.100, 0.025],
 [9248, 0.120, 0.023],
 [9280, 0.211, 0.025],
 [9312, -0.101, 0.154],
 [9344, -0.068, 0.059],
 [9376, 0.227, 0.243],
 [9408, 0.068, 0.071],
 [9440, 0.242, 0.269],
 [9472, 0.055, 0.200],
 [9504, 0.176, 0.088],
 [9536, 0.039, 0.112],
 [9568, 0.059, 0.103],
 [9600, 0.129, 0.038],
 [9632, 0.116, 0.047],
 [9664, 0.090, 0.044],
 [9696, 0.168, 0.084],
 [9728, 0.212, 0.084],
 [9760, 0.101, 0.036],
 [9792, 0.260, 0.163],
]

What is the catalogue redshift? 0.851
